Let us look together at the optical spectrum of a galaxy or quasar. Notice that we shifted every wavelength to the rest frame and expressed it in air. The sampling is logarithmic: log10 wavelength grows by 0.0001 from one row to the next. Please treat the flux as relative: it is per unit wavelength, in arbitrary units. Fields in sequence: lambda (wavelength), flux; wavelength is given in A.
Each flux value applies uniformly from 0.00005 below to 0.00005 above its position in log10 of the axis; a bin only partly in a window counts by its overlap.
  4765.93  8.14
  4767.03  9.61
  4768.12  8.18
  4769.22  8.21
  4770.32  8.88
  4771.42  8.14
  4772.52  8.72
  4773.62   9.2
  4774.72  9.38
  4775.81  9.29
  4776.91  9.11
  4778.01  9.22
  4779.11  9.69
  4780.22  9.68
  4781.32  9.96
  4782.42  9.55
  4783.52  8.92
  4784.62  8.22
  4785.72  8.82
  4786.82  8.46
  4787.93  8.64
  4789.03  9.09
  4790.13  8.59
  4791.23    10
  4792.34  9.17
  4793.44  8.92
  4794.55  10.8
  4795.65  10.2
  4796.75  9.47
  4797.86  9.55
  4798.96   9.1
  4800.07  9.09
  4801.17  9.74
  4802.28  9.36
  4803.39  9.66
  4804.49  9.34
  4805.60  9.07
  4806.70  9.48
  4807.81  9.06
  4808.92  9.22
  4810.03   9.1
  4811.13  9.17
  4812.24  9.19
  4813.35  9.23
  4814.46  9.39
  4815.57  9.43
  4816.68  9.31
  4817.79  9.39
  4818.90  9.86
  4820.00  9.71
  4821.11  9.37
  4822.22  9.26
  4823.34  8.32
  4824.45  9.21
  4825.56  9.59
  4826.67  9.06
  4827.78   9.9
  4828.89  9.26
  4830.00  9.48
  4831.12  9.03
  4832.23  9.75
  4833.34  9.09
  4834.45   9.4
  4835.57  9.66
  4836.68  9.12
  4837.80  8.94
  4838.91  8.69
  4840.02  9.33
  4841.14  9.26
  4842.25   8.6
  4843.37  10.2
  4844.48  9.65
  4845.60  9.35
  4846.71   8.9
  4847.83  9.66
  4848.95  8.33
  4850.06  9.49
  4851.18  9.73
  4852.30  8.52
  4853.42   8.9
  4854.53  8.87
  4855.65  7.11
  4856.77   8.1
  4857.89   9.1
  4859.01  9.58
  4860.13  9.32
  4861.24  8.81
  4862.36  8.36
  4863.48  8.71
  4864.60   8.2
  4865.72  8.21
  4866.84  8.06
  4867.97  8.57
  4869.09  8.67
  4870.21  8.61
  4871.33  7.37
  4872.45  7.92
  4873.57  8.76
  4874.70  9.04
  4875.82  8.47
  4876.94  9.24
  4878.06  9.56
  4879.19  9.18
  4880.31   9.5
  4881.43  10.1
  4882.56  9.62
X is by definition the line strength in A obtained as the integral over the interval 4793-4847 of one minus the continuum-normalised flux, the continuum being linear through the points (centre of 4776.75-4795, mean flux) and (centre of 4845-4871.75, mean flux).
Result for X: -2.3 A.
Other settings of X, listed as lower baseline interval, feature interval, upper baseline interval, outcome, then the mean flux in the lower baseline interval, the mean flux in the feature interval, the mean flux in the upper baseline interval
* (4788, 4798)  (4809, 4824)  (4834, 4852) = 0.2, 9.49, 9.28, 9.25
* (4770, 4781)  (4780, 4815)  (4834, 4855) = -0.5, 9.15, 9.29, 9.19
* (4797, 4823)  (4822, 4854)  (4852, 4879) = -1.0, 9.34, 9.23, 8.59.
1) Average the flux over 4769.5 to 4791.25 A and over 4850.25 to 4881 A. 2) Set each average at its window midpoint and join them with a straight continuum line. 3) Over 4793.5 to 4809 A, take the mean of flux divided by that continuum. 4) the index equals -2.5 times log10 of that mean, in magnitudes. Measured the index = -0.06 mag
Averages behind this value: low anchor 9.05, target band 9.5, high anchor 8.7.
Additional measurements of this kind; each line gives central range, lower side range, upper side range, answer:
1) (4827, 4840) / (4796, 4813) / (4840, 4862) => -0.02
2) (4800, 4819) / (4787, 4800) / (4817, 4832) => 0.00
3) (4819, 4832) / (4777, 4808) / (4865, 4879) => -0.04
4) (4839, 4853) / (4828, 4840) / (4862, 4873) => -0.04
